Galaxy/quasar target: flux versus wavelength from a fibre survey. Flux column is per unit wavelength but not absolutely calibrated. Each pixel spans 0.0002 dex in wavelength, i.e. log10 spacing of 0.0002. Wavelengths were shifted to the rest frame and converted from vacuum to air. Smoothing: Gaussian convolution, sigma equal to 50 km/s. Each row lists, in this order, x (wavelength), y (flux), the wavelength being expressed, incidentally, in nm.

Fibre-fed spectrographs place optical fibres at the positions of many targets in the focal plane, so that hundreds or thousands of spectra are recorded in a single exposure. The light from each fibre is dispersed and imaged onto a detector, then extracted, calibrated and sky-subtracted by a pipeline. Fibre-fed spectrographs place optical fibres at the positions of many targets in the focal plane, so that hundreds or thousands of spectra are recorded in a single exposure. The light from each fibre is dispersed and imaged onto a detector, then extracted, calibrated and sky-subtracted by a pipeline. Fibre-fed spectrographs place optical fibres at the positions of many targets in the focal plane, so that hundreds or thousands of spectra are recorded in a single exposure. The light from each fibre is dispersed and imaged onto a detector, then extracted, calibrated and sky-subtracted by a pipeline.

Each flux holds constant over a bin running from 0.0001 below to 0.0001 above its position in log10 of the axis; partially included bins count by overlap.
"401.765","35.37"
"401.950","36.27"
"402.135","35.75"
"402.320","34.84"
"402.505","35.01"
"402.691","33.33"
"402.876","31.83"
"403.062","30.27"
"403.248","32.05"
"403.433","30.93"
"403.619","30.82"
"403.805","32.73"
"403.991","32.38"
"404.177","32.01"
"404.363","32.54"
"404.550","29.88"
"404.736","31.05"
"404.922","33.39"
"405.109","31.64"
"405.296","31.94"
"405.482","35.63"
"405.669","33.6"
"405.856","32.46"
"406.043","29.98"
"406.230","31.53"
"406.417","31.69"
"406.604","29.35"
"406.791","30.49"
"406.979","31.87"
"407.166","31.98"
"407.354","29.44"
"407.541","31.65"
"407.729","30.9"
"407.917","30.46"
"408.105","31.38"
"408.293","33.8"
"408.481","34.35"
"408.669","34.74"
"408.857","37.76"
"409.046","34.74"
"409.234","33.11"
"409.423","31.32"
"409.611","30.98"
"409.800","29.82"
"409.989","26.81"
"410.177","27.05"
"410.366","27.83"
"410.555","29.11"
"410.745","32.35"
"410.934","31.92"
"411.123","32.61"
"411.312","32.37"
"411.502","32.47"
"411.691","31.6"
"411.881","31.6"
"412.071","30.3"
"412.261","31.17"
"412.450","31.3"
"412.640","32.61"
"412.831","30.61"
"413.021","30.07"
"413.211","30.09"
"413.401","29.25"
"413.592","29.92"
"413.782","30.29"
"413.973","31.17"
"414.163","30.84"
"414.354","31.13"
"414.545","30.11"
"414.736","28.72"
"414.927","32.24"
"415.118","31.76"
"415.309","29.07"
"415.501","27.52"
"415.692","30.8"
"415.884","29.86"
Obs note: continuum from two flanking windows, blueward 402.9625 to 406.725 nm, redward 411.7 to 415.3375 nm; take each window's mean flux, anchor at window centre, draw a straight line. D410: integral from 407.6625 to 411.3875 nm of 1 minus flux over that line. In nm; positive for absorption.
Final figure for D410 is -0.06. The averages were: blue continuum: 31.8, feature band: 31.7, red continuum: 30.7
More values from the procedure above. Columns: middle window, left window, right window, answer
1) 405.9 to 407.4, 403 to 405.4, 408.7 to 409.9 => 0.07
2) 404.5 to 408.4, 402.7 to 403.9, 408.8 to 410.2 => -0.01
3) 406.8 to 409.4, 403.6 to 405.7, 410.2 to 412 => -0.08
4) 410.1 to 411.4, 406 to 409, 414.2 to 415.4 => 0.04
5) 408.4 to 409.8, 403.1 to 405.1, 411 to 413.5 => -0.10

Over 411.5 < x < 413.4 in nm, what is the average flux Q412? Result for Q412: 31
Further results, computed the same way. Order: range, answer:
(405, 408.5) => 31.7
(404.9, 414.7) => 31.4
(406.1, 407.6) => 31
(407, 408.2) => 31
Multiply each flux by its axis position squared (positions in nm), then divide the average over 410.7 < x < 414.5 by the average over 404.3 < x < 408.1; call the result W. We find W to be 1.0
